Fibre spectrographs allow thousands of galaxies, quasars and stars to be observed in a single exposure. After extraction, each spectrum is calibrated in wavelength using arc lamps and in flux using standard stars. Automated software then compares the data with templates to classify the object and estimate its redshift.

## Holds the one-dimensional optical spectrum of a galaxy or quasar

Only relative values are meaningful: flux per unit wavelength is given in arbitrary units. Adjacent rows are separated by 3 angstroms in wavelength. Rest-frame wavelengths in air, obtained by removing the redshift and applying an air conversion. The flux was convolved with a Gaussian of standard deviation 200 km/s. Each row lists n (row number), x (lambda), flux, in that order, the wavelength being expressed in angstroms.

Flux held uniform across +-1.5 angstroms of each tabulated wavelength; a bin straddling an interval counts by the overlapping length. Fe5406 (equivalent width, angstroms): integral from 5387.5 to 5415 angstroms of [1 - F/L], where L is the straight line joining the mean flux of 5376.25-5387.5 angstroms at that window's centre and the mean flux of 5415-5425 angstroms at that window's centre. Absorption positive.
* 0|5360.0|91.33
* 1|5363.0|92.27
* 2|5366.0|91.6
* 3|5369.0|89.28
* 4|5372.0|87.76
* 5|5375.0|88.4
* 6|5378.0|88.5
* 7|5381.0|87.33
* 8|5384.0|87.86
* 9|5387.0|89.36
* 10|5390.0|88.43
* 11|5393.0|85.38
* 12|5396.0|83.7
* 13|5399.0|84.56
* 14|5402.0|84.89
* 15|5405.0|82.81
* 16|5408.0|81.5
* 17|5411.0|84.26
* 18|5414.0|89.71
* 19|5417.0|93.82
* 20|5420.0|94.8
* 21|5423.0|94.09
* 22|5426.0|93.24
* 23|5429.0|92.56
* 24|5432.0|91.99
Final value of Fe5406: 1.8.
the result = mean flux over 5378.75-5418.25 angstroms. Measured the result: 86.4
